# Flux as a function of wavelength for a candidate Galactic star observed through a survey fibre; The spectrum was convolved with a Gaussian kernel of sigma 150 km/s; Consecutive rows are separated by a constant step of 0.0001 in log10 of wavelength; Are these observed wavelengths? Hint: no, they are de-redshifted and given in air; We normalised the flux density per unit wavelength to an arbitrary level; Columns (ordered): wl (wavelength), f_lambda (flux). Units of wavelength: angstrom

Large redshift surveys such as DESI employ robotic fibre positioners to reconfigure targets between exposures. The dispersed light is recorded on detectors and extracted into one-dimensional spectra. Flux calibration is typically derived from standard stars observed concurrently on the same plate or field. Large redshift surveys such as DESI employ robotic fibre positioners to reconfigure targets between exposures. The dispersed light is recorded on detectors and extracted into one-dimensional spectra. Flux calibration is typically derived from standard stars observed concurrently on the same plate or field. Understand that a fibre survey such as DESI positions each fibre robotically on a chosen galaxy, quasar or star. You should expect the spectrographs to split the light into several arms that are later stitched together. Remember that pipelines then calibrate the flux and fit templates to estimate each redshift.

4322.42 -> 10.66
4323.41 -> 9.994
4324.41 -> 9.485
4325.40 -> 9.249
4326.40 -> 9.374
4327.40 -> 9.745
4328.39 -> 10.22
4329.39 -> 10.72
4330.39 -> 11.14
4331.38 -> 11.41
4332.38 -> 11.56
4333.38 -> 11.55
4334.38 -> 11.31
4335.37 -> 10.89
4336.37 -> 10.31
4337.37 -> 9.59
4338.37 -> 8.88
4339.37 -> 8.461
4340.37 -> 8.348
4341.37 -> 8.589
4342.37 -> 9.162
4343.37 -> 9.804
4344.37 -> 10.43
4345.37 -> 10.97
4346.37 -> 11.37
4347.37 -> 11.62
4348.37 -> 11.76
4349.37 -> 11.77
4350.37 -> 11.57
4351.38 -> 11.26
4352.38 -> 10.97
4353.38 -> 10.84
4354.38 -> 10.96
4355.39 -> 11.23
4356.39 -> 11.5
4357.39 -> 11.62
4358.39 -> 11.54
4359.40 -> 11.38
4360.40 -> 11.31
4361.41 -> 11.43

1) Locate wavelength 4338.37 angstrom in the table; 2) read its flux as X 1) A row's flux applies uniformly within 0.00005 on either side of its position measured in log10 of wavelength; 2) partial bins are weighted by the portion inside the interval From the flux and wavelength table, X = 8.88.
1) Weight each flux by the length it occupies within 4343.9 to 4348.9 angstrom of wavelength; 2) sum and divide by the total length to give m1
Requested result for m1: 11.2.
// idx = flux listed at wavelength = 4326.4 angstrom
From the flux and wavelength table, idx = 9.374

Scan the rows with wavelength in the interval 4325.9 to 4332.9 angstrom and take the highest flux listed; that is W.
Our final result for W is 11.56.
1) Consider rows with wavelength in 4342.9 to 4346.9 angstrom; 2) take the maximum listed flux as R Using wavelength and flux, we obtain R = 11.37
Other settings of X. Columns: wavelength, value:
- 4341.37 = 8.589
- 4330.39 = 11.14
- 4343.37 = 9.804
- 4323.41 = 9.994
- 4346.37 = 11.37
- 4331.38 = 11.41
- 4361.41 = 11.43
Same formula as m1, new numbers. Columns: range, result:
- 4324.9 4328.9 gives 9.65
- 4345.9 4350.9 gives 11.6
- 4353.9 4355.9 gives 11.1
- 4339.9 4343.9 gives 8.99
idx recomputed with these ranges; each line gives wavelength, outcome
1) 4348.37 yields 11.76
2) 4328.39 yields 10.22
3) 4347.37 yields 11.62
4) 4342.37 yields 9.162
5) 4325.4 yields 9.249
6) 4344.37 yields 10.43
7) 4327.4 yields 9.745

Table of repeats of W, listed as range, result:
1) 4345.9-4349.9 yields 11.77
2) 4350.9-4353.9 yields 11.26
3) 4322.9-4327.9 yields 9.994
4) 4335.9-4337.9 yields 10.31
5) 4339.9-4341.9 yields 8.589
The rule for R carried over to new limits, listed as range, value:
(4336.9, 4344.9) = 10.43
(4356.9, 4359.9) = 11.62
